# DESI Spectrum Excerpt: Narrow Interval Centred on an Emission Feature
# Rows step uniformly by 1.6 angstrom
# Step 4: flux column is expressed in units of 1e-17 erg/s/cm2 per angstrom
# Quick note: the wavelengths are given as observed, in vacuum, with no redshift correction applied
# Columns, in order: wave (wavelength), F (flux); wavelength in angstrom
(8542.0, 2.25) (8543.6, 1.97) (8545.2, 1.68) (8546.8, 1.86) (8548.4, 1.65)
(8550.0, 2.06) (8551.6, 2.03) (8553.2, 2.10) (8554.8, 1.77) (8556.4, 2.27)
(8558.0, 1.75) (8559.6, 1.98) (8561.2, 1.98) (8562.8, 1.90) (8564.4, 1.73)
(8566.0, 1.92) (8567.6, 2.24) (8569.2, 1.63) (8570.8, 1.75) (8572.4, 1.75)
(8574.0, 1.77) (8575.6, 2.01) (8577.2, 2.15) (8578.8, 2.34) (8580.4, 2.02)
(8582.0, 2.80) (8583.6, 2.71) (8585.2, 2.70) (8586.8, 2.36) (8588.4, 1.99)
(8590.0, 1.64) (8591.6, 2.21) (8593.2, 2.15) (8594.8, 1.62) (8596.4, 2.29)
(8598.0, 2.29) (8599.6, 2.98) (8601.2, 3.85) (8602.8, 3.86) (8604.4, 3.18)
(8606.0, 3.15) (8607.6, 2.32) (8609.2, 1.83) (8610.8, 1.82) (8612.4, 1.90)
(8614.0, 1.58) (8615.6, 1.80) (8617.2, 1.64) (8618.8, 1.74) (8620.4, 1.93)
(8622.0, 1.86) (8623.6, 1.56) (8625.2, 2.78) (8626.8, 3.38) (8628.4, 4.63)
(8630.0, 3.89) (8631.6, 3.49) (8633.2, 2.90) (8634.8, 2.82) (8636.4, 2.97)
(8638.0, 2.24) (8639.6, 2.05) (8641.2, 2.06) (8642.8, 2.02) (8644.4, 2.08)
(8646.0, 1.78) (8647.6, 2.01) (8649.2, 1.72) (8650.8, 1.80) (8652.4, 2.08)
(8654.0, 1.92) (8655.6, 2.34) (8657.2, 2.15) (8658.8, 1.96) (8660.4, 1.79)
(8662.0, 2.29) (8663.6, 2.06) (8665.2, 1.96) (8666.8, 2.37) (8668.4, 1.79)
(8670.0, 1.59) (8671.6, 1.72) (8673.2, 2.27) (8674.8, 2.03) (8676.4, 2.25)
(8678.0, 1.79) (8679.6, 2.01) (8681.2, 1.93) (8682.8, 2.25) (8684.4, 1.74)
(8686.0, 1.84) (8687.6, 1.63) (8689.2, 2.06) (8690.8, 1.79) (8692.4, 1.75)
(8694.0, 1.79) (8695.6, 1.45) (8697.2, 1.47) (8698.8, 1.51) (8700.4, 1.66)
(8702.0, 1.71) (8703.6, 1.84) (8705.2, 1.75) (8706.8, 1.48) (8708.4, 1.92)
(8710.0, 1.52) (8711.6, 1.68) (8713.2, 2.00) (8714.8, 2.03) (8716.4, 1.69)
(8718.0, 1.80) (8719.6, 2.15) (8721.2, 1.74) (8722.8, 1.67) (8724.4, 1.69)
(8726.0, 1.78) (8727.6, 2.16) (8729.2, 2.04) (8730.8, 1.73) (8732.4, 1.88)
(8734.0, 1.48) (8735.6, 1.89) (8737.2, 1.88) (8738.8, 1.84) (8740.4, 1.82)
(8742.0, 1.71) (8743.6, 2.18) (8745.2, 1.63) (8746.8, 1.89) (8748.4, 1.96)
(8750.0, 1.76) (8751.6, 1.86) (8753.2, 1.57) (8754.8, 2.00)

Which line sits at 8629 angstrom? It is [N II]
